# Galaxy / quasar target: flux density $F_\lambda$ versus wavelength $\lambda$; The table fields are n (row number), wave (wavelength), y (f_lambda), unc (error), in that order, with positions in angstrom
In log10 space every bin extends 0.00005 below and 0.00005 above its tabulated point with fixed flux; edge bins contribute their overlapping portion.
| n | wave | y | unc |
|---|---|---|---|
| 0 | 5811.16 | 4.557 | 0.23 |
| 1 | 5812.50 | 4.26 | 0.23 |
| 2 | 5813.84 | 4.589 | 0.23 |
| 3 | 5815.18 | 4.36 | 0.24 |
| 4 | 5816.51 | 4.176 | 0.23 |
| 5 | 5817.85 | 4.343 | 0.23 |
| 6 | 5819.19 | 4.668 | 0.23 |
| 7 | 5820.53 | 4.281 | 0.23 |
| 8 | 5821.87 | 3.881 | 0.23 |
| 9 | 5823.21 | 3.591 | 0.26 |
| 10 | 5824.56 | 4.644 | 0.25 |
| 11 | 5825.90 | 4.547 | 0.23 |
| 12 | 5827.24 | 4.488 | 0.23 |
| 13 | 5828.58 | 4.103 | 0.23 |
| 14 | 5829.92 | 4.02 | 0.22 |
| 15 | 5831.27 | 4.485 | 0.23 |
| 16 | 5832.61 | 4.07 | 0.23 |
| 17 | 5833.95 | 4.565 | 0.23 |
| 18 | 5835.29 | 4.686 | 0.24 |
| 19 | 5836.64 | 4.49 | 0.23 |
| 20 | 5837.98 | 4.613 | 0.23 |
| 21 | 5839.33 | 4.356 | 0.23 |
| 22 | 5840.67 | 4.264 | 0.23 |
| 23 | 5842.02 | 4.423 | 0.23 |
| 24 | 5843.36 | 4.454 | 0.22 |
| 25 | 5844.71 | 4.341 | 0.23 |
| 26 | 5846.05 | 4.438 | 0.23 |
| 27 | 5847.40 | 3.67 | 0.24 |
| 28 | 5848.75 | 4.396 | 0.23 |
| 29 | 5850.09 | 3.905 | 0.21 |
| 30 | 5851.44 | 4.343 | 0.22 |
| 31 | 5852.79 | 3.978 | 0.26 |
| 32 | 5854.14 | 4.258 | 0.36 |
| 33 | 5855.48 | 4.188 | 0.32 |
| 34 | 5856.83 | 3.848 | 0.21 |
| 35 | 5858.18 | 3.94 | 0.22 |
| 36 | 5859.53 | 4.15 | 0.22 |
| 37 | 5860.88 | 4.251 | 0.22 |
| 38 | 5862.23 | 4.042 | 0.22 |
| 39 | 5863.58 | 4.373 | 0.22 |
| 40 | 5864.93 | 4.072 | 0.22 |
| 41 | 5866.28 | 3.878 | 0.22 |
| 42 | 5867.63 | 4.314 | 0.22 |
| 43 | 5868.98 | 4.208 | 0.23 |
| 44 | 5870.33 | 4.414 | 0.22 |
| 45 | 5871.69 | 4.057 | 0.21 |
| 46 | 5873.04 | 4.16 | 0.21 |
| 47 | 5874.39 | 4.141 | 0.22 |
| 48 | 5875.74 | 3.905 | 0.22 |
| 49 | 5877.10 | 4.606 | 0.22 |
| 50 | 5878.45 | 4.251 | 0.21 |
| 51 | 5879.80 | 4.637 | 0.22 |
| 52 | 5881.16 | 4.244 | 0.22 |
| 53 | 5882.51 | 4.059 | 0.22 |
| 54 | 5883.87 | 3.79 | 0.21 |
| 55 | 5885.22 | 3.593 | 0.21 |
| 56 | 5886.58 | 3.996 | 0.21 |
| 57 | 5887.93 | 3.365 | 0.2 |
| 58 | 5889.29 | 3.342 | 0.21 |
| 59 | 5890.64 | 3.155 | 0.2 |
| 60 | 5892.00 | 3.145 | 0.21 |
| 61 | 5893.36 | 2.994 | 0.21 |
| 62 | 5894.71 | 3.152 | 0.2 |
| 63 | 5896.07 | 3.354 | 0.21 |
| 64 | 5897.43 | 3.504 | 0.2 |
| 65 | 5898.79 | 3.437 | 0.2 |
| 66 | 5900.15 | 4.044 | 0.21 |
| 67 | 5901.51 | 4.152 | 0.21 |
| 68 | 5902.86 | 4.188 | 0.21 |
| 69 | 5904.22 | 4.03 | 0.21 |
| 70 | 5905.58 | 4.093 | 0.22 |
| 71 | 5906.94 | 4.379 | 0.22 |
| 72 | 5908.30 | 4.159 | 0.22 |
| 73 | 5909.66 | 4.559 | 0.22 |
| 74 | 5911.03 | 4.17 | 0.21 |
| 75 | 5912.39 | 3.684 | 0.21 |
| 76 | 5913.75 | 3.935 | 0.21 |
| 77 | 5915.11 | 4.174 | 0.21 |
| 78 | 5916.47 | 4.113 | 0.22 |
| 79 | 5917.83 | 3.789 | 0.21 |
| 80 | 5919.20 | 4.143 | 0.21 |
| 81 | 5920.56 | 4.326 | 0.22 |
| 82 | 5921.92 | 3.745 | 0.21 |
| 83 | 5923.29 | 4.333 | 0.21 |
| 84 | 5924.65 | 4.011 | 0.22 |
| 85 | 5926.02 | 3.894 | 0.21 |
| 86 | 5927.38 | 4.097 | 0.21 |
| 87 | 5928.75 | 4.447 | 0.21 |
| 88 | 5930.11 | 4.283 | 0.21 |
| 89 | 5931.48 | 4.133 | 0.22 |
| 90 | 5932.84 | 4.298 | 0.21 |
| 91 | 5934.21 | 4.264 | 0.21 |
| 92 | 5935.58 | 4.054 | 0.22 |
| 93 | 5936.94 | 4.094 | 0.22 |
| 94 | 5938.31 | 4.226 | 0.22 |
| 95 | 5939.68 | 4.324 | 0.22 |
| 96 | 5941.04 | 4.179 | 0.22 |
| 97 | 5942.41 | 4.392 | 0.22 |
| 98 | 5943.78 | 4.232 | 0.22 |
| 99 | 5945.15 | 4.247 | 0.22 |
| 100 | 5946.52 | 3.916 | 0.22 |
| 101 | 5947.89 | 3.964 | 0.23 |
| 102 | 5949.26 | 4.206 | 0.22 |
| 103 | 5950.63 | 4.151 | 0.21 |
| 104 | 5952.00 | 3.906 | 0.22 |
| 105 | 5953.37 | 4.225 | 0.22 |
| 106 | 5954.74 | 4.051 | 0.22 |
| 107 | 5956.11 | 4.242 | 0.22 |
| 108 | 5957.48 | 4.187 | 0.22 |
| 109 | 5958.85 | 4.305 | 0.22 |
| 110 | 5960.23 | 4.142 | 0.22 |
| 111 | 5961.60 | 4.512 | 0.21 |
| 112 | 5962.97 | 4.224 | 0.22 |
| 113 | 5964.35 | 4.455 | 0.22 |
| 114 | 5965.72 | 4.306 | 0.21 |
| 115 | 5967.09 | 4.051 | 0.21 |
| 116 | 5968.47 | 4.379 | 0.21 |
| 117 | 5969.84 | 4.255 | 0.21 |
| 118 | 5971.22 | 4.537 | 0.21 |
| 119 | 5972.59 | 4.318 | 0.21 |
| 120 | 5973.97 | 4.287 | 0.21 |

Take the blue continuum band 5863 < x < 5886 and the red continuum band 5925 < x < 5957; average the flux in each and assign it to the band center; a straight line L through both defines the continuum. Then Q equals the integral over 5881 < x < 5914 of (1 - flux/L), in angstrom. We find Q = 3.1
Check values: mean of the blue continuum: 4.16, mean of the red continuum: 4.16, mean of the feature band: 3.77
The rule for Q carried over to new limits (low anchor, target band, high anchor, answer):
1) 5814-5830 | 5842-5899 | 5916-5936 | 3.3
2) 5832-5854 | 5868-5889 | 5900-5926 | 0.6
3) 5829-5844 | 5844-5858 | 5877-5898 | 0.2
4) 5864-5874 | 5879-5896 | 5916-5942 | 2.2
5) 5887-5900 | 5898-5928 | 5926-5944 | -2.7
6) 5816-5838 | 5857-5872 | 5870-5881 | 0.5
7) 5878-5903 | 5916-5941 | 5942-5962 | -1.0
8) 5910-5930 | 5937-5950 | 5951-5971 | 0.0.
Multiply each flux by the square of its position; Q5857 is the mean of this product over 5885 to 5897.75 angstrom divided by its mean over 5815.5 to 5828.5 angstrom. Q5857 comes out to 0.80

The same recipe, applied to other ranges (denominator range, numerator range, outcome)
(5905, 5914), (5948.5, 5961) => 1.02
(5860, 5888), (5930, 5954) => 1.03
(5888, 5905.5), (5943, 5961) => 1.19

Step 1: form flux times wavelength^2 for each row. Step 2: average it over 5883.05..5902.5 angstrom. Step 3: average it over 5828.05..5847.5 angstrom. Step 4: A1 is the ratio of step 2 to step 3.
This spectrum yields 0.8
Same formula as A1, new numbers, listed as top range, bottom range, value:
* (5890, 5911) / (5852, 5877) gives 0.92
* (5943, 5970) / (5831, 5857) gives 1.02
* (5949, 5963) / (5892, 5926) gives 1.09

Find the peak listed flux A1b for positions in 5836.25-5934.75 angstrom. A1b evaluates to 4.637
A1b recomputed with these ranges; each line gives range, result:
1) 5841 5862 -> 4.454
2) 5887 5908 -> 4.379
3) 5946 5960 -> 4.305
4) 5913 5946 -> 4.447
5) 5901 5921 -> 4.559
